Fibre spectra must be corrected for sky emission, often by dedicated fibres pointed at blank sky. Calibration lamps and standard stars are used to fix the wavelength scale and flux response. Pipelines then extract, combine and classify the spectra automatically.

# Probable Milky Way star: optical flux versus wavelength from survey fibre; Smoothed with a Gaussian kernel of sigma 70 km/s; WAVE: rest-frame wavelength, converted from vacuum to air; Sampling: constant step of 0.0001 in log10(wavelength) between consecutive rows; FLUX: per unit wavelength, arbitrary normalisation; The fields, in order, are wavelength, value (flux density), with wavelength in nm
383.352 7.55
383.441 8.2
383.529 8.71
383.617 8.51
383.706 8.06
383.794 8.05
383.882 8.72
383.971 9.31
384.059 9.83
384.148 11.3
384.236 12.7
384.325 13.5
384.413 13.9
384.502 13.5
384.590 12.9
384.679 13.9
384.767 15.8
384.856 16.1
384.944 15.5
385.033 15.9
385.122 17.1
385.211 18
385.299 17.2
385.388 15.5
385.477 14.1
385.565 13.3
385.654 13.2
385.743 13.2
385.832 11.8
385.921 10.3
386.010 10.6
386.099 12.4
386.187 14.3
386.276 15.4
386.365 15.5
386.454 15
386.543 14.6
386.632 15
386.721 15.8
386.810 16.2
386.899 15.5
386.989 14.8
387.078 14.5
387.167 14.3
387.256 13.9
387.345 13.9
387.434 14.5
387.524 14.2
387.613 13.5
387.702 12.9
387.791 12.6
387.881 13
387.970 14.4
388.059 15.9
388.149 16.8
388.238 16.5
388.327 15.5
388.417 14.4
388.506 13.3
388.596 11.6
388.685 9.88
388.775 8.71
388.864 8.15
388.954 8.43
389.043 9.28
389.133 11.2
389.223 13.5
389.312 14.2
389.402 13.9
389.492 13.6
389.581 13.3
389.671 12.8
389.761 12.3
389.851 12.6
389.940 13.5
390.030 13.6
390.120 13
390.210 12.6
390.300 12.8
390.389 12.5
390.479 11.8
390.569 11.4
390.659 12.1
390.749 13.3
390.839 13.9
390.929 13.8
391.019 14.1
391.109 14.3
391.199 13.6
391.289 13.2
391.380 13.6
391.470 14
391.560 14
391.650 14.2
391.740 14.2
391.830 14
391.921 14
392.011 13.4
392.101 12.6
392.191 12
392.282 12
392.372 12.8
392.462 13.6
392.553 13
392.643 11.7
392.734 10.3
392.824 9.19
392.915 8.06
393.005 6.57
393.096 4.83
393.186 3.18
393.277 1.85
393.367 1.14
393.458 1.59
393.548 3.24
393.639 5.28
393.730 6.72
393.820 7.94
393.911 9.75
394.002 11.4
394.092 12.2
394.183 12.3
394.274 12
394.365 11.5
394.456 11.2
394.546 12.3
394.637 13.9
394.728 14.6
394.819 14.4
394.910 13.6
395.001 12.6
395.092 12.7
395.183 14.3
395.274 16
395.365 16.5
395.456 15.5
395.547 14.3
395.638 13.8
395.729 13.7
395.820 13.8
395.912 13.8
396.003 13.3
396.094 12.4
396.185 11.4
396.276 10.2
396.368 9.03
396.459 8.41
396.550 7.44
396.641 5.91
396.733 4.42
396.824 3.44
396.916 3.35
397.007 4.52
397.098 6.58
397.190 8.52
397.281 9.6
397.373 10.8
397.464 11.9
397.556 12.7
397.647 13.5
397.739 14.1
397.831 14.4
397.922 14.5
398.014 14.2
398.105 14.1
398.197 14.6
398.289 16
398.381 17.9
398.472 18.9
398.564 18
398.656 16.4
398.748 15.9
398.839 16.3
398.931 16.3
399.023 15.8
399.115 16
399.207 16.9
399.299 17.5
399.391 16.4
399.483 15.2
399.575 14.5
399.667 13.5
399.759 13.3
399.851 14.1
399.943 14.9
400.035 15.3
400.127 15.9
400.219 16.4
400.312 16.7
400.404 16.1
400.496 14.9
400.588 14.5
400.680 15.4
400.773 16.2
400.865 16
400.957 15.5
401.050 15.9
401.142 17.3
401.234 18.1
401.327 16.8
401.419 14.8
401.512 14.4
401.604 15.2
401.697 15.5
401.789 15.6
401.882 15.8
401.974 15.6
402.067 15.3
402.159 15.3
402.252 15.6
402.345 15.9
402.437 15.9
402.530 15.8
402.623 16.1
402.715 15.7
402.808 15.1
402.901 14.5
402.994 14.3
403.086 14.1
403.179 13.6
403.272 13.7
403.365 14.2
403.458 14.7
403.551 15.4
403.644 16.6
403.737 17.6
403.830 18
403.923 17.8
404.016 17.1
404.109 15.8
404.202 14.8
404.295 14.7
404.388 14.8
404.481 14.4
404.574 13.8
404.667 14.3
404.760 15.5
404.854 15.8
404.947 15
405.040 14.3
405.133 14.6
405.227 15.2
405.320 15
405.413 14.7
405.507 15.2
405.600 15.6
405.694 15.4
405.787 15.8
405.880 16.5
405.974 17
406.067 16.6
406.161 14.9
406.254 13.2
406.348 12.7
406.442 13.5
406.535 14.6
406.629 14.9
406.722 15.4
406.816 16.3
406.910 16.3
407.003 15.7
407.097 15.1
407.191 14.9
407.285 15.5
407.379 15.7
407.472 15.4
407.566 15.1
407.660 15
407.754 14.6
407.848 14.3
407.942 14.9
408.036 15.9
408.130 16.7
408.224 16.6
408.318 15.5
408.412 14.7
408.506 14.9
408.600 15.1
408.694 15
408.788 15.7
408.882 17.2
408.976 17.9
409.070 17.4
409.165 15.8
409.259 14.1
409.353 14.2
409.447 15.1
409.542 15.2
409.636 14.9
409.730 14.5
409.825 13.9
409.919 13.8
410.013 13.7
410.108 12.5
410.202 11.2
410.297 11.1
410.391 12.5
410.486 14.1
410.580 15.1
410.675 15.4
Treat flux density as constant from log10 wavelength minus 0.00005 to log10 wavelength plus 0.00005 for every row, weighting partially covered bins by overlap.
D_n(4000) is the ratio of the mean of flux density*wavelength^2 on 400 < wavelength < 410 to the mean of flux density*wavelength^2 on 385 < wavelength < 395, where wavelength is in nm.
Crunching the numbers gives 1.3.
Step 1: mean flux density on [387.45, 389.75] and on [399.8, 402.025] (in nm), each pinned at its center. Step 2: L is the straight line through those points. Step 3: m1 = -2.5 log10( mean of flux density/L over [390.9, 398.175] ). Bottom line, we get 0.274 mag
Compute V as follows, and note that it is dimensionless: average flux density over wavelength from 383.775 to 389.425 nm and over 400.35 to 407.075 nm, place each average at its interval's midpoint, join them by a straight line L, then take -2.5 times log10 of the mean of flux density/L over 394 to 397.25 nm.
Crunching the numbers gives 0.27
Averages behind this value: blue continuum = 13.5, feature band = 11.2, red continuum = 15.4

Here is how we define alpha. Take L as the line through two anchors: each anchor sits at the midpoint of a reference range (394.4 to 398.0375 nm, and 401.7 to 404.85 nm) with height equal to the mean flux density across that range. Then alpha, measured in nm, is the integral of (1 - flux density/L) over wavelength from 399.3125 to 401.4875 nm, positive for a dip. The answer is -0.28 nm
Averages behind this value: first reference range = 11.5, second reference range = 15.4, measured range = 15.6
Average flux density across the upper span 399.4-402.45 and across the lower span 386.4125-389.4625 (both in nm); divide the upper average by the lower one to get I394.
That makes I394 1.1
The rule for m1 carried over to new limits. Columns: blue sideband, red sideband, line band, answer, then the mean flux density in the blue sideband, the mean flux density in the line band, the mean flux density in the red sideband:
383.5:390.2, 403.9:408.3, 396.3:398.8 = 0.25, 13.2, 11.5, 15.2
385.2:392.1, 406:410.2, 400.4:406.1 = -0.06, 13.5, 15.5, 15.1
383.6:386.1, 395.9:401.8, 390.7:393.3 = 0.13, 13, 11.8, 13.7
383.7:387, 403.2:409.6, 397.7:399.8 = -0.07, 13.7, 15.7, 15.4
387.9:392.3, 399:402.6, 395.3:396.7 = 0.21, 13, 12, 15.6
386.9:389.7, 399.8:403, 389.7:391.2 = 0.05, 13.2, 13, 15.6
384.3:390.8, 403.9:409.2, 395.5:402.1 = 0.07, 13.6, 13.8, 15.4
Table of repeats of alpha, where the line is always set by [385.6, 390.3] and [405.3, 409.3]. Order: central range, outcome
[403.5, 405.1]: -0.06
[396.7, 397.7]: 0.43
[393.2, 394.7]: 0.60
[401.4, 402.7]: -0.06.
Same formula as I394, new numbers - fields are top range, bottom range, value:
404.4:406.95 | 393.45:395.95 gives 1.26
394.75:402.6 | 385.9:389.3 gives 1.04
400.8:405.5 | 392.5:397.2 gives 1.57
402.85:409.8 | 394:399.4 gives 1.19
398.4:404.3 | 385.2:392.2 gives 1.17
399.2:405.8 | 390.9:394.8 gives 1.44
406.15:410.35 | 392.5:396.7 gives 1.43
